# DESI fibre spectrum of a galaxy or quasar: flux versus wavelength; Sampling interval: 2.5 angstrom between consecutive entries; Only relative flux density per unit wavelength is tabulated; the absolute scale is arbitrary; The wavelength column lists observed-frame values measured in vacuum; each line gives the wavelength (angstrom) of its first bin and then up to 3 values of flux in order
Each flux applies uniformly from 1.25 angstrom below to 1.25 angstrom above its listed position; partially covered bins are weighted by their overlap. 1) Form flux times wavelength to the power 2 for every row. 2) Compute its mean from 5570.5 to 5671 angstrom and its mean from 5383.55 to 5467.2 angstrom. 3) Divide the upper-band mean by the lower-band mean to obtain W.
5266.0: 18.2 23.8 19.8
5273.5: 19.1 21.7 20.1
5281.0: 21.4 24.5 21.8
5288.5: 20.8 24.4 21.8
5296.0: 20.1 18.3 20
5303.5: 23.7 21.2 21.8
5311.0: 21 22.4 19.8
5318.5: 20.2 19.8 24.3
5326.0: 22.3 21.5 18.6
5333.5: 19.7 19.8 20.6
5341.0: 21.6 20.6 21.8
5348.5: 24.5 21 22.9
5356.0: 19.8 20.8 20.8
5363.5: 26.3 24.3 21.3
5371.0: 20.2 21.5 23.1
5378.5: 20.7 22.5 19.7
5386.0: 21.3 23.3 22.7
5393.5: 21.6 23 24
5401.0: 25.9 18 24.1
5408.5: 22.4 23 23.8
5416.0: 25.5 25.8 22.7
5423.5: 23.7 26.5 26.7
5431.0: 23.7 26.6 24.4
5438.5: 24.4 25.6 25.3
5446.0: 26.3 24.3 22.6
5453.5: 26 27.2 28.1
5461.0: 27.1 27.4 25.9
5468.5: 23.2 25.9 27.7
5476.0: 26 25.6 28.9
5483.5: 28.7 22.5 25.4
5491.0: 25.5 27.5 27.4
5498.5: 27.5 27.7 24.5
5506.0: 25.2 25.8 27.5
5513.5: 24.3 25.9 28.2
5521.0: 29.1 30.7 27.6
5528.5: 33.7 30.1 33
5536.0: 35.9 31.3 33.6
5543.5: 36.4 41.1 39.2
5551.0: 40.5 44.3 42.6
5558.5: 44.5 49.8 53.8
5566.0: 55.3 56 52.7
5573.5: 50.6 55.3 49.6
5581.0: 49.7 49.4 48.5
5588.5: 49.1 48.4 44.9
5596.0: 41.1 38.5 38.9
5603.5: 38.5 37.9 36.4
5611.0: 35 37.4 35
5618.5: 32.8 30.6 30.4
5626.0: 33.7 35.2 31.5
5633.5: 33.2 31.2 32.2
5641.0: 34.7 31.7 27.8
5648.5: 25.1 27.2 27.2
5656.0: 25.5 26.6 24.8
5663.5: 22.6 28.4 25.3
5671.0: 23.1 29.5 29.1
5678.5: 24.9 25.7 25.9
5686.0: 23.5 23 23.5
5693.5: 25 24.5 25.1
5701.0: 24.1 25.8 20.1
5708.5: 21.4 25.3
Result 1.58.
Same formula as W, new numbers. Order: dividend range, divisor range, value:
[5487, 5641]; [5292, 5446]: 1.77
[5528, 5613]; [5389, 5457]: 1.88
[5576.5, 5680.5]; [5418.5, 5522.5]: 1.39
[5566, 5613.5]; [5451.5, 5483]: 1.80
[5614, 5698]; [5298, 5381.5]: 1.48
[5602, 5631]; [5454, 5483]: 1.37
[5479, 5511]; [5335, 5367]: 1.27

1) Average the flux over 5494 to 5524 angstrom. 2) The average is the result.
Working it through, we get 26.9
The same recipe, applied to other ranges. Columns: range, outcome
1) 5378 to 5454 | 23.8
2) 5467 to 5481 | 26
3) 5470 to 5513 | 26.4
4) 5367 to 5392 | 21.6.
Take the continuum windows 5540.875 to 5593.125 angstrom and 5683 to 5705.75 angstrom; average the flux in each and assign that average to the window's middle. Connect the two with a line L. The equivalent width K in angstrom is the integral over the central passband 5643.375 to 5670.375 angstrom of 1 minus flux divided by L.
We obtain 4.16 angstrom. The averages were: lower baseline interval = 47.4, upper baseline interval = 24.2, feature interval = 26.3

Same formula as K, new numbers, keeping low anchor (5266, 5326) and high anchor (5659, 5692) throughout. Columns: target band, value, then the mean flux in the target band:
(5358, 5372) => -0.2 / 22.4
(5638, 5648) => -2.4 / 31.1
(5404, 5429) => -1.7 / 24.2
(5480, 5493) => -1.6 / 26.2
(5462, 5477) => -1.8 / 26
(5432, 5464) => -3.9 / 25.7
